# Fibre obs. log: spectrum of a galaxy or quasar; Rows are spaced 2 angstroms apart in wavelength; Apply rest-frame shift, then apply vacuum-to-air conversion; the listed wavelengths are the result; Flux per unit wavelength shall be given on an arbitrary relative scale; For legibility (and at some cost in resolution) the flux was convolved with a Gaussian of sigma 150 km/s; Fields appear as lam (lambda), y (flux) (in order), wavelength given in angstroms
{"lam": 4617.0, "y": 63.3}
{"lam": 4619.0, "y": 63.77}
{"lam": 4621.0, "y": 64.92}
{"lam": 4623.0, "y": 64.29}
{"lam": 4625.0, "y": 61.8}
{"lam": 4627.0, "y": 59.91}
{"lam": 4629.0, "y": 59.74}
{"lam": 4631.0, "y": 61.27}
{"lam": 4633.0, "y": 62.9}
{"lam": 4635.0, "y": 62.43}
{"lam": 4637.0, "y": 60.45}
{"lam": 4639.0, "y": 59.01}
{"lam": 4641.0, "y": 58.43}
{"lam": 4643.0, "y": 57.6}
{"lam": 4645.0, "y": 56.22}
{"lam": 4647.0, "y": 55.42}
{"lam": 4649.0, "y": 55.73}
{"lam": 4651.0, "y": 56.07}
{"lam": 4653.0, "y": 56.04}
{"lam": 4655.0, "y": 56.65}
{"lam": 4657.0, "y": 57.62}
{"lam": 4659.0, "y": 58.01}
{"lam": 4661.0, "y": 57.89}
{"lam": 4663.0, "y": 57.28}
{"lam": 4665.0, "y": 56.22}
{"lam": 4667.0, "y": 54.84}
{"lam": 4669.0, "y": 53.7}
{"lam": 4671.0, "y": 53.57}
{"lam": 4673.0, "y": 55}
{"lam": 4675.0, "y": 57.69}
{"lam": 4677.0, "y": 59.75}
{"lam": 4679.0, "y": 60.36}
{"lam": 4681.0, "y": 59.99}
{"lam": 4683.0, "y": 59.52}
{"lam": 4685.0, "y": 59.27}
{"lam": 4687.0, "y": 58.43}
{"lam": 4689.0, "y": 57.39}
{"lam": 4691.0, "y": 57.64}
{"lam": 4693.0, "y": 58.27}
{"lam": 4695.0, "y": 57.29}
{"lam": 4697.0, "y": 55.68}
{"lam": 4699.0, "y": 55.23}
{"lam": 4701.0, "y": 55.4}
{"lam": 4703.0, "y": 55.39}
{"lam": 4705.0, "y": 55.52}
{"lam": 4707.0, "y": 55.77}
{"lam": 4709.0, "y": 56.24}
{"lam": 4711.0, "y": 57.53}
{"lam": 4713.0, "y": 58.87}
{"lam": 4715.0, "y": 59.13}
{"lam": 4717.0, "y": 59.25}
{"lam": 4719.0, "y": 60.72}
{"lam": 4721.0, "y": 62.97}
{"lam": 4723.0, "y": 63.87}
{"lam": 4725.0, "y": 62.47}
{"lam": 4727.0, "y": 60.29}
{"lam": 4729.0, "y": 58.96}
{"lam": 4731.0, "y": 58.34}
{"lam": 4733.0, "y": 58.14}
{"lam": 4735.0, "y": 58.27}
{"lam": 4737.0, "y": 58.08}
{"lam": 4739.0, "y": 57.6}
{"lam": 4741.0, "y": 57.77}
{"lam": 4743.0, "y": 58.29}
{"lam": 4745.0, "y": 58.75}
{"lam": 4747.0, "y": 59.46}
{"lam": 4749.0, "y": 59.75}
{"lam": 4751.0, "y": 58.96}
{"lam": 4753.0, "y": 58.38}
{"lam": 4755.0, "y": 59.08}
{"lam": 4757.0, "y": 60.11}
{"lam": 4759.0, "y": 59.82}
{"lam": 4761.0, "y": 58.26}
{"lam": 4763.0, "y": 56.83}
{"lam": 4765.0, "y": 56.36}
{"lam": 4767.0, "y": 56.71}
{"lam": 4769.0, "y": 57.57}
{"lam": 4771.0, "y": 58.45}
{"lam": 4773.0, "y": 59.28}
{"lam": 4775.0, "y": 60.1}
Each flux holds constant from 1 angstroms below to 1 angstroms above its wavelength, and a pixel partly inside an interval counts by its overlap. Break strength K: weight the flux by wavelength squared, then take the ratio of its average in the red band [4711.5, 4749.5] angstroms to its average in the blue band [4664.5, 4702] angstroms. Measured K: 1.06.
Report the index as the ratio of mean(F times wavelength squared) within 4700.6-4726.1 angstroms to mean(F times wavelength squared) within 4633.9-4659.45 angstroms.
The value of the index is 1.0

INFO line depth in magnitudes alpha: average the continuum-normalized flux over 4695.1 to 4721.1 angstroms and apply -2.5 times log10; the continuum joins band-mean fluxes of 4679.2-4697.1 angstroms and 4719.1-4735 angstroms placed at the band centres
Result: 0.04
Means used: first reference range 58.4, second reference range 60.6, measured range 57.3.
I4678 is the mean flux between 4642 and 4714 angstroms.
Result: 56.9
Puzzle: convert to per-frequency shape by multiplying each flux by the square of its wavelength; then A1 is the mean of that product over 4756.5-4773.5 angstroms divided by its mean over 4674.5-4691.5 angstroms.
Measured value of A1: 1.0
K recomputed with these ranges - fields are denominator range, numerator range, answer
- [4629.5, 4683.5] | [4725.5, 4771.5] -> 1.05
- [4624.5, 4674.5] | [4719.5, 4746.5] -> 1.07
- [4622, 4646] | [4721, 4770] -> 1.02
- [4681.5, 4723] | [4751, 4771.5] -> 1.03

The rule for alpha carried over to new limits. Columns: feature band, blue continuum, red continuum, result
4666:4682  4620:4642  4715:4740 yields 0.07 mag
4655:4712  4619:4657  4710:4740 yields 0.05 mag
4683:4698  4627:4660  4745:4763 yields 0.02 mag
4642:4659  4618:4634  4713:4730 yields 0.10 mag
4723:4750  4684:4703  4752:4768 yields -0.02 mag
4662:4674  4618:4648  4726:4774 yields 0.09 mag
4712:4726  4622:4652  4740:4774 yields -0.04 mag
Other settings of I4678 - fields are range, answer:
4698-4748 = 58.5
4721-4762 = 59.3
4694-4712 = 56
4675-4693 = 58.9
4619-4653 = 59.8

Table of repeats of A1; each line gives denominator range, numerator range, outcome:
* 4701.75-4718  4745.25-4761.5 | 1.06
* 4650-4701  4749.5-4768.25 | 1.06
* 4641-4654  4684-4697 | 1.05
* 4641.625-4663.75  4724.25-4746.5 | 1.07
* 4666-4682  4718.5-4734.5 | 1.09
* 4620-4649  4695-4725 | 1.00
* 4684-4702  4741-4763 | 1.06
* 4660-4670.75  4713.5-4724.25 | 1.12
